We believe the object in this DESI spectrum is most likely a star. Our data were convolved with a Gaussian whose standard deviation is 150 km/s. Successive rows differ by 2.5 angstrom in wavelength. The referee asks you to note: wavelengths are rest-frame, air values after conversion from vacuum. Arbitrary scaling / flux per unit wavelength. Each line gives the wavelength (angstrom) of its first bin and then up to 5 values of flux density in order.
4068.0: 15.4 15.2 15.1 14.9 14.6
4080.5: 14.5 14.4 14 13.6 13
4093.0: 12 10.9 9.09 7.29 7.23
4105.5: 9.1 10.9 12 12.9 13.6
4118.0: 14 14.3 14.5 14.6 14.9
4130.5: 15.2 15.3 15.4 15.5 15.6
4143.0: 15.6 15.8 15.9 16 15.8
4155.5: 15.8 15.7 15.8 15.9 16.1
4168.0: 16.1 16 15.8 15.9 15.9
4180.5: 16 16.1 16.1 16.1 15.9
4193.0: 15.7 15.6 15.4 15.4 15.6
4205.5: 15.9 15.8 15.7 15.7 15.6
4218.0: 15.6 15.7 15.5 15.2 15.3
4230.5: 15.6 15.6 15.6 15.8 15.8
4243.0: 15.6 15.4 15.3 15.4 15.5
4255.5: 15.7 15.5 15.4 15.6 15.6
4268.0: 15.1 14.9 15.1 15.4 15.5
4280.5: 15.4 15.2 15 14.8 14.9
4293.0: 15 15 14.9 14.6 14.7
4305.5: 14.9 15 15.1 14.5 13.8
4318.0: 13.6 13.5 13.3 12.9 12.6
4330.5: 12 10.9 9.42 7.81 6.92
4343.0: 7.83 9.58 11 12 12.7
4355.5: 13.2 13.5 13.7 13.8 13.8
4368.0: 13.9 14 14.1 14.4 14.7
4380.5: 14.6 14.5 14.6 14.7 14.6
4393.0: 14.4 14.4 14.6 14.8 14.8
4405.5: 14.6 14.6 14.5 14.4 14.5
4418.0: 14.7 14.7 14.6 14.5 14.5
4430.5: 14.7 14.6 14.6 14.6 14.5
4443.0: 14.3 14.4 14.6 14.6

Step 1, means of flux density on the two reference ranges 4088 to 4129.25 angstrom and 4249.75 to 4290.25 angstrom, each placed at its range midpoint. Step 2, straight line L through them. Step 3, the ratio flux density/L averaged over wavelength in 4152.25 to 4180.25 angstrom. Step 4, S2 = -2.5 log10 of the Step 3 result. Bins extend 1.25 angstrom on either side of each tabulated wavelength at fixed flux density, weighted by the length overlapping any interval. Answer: -0.21 mag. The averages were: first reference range 11.9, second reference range 15.3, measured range 15.9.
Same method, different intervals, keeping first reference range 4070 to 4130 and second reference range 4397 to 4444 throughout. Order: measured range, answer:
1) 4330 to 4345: 0.485 mag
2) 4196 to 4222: -0.168 mag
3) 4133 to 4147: -0.195 mag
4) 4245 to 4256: -0.136 mag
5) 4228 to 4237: -0.153 mag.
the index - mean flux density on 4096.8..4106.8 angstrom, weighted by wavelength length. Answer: 8.19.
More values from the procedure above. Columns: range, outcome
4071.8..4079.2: 14.9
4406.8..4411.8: 14.5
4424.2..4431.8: 14.6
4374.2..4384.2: 14.5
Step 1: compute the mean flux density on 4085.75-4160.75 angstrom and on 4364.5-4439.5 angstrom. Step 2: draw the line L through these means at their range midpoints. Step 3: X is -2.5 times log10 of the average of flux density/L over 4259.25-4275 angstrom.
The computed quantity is -0.092 mag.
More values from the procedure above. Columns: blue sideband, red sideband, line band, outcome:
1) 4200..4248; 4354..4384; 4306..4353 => 0.22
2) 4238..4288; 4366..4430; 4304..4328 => 0.08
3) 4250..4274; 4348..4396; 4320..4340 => 0.27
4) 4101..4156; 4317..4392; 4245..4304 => -0.16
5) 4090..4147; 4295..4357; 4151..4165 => -0.22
